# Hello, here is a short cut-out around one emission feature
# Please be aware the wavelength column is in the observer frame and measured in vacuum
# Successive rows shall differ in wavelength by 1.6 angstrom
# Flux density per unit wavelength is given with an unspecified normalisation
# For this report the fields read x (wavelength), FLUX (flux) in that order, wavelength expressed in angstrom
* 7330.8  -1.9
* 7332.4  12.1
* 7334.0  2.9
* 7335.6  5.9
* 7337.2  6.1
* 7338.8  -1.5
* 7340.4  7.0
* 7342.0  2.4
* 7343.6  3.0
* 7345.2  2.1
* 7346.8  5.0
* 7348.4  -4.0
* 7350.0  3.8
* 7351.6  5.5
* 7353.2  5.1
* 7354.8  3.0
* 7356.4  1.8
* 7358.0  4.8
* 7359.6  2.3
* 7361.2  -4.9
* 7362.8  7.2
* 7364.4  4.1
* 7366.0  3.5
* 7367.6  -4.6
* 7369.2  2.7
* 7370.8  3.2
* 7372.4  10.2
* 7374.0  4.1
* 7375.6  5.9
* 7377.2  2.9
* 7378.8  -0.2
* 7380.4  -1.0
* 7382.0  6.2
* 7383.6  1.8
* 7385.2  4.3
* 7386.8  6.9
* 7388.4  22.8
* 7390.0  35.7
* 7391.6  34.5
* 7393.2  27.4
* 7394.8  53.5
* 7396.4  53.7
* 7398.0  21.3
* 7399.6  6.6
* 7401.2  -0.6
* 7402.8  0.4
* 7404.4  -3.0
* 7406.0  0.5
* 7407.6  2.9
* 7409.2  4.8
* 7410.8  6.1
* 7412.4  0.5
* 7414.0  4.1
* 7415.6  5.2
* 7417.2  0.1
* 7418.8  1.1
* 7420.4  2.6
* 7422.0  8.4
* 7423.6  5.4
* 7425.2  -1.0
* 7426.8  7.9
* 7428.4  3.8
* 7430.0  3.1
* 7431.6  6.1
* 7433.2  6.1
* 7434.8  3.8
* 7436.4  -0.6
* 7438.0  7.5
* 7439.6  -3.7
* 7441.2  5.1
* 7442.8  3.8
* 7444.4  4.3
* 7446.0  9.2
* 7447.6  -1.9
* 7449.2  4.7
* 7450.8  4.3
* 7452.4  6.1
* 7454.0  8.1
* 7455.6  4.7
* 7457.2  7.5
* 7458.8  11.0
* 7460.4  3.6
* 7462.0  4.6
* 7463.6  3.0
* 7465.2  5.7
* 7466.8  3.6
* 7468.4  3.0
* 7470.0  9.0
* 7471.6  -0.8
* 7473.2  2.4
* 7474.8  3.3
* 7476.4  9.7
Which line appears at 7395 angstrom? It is [O II]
